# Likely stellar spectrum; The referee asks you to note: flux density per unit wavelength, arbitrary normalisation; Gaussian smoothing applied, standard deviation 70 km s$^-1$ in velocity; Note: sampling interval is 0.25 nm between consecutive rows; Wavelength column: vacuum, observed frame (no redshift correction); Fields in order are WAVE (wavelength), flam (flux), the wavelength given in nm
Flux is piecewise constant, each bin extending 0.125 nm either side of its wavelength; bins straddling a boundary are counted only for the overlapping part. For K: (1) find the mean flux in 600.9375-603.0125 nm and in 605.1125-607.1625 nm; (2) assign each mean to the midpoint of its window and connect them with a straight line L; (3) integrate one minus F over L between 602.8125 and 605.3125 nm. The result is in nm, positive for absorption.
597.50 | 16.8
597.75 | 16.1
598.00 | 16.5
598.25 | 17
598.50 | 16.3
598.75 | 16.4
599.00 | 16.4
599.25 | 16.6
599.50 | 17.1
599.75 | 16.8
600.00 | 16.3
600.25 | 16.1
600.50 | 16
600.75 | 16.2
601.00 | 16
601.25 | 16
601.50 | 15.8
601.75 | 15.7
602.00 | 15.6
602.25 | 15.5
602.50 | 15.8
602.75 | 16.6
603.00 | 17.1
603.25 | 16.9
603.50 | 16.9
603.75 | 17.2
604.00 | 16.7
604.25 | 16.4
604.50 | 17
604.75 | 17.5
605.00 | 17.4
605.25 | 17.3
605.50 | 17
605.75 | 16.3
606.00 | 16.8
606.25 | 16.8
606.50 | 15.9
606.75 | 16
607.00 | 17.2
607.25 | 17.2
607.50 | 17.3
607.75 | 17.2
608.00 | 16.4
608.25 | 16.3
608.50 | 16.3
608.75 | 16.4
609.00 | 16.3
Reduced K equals -0.11 nm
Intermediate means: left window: 16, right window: 16.7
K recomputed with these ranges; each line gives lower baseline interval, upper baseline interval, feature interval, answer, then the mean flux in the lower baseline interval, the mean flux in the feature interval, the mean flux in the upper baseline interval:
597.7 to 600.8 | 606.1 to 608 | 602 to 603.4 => 0.024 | 16.5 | 16.3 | 16.8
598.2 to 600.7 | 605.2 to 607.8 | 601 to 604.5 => 0.061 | 16.5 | 16.3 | 16.8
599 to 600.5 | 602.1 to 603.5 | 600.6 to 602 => 0.047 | 16.5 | 15.9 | 16.4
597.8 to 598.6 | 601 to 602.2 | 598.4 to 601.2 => -0.031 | 16.6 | 16.4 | 15.8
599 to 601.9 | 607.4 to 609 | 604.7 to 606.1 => -0.047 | 16.2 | 17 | 16.6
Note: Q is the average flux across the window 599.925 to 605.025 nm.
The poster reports 16.4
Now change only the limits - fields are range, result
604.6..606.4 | 17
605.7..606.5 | 16.6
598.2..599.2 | 16.5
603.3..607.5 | 16.9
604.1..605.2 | 17.1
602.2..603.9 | 16.6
